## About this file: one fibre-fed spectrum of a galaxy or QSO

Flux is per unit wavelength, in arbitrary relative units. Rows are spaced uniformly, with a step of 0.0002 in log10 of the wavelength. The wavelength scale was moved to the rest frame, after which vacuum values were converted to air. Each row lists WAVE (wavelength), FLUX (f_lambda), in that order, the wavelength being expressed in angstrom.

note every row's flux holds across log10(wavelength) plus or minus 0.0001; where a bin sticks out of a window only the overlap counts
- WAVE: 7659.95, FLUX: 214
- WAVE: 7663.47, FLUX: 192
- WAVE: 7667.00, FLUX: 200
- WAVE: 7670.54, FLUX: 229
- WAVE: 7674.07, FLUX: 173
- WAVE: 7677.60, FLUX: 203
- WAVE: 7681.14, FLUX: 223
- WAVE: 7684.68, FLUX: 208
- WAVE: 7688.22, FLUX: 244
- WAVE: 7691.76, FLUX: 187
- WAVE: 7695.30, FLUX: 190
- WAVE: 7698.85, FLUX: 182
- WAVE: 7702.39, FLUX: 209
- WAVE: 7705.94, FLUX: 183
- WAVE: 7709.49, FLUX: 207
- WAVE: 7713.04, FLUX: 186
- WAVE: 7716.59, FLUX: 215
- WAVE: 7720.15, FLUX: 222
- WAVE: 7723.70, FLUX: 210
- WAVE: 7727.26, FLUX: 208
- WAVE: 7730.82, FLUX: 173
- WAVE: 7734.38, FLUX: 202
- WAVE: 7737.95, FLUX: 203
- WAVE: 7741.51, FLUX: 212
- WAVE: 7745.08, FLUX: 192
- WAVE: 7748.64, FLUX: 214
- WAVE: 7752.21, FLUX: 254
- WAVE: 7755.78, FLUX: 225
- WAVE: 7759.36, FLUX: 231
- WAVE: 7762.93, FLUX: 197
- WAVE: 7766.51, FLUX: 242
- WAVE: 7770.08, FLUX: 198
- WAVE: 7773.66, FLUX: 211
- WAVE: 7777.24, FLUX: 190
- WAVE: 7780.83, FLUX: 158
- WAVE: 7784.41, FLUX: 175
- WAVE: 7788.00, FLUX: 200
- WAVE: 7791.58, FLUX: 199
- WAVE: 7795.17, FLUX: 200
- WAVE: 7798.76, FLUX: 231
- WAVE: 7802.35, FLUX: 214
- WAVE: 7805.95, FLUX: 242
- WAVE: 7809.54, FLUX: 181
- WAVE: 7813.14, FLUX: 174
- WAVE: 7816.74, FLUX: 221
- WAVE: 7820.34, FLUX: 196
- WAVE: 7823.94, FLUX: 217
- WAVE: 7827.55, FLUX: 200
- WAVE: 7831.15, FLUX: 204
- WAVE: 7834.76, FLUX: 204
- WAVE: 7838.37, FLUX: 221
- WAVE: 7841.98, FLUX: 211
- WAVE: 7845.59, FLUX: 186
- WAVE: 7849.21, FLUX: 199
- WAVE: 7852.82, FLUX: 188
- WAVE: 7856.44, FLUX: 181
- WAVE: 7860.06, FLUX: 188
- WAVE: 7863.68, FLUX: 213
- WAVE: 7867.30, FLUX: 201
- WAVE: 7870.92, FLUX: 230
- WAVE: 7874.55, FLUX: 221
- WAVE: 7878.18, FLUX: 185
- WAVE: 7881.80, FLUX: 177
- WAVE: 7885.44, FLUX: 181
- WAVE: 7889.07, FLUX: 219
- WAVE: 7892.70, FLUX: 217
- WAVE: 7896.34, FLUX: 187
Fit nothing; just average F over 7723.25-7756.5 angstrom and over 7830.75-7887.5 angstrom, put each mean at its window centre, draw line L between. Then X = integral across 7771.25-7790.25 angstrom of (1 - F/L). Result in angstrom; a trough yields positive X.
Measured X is 1.67 angstrom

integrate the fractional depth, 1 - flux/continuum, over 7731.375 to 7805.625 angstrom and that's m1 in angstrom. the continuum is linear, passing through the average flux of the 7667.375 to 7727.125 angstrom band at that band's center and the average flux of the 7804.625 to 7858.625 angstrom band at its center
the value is -1.8 angstrom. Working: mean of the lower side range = 204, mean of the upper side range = 201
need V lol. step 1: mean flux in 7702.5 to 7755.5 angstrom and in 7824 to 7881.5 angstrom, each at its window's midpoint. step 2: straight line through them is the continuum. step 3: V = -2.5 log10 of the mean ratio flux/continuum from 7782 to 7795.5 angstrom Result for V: 0.07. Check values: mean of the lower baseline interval 206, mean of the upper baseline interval 202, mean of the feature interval 191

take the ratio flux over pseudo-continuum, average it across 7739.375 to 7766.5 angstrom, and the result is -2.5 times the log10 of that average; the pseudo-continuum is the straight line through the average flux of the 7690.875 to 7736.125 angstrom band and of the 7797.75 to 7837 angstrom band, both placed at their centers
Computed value -0.09 mag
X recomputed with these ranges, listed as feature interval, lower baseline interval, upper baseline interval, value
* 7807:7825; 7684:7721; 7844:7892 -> 0.1 angstrom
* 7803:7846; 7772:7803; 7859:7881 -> -1.0 angstrom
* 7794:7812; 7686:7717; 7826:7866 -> -1.2 angstrom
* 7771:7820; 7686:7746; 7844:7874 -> 0.2 angstrom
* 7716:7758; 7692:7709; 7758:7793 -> -3.3 angstrom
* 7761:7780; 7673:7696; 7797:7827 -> 0.2 angstrom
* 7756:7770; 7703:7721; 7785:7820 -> -1.1 angstrom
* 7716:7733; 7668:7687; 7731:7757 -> 0.5 angstrom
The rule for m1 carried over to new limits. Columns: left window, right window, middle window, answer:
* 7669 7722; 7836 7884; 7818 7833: -0.3 angstrom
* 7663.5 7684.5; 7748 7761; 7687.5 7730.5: 3.0 angstrom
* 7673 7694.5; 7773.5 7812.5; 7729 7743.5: 0.4 angstrom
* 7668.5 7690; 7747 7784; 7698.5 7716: 1.4 angstrom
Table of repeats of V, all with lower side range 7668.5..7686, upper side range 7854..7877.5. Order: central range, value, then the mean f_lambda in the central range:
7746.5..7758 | -0.12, 230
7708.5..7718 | 0.02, 202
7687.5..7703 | 0.04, 199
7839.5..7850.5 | 0.02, 200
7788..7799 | 0.00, 206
